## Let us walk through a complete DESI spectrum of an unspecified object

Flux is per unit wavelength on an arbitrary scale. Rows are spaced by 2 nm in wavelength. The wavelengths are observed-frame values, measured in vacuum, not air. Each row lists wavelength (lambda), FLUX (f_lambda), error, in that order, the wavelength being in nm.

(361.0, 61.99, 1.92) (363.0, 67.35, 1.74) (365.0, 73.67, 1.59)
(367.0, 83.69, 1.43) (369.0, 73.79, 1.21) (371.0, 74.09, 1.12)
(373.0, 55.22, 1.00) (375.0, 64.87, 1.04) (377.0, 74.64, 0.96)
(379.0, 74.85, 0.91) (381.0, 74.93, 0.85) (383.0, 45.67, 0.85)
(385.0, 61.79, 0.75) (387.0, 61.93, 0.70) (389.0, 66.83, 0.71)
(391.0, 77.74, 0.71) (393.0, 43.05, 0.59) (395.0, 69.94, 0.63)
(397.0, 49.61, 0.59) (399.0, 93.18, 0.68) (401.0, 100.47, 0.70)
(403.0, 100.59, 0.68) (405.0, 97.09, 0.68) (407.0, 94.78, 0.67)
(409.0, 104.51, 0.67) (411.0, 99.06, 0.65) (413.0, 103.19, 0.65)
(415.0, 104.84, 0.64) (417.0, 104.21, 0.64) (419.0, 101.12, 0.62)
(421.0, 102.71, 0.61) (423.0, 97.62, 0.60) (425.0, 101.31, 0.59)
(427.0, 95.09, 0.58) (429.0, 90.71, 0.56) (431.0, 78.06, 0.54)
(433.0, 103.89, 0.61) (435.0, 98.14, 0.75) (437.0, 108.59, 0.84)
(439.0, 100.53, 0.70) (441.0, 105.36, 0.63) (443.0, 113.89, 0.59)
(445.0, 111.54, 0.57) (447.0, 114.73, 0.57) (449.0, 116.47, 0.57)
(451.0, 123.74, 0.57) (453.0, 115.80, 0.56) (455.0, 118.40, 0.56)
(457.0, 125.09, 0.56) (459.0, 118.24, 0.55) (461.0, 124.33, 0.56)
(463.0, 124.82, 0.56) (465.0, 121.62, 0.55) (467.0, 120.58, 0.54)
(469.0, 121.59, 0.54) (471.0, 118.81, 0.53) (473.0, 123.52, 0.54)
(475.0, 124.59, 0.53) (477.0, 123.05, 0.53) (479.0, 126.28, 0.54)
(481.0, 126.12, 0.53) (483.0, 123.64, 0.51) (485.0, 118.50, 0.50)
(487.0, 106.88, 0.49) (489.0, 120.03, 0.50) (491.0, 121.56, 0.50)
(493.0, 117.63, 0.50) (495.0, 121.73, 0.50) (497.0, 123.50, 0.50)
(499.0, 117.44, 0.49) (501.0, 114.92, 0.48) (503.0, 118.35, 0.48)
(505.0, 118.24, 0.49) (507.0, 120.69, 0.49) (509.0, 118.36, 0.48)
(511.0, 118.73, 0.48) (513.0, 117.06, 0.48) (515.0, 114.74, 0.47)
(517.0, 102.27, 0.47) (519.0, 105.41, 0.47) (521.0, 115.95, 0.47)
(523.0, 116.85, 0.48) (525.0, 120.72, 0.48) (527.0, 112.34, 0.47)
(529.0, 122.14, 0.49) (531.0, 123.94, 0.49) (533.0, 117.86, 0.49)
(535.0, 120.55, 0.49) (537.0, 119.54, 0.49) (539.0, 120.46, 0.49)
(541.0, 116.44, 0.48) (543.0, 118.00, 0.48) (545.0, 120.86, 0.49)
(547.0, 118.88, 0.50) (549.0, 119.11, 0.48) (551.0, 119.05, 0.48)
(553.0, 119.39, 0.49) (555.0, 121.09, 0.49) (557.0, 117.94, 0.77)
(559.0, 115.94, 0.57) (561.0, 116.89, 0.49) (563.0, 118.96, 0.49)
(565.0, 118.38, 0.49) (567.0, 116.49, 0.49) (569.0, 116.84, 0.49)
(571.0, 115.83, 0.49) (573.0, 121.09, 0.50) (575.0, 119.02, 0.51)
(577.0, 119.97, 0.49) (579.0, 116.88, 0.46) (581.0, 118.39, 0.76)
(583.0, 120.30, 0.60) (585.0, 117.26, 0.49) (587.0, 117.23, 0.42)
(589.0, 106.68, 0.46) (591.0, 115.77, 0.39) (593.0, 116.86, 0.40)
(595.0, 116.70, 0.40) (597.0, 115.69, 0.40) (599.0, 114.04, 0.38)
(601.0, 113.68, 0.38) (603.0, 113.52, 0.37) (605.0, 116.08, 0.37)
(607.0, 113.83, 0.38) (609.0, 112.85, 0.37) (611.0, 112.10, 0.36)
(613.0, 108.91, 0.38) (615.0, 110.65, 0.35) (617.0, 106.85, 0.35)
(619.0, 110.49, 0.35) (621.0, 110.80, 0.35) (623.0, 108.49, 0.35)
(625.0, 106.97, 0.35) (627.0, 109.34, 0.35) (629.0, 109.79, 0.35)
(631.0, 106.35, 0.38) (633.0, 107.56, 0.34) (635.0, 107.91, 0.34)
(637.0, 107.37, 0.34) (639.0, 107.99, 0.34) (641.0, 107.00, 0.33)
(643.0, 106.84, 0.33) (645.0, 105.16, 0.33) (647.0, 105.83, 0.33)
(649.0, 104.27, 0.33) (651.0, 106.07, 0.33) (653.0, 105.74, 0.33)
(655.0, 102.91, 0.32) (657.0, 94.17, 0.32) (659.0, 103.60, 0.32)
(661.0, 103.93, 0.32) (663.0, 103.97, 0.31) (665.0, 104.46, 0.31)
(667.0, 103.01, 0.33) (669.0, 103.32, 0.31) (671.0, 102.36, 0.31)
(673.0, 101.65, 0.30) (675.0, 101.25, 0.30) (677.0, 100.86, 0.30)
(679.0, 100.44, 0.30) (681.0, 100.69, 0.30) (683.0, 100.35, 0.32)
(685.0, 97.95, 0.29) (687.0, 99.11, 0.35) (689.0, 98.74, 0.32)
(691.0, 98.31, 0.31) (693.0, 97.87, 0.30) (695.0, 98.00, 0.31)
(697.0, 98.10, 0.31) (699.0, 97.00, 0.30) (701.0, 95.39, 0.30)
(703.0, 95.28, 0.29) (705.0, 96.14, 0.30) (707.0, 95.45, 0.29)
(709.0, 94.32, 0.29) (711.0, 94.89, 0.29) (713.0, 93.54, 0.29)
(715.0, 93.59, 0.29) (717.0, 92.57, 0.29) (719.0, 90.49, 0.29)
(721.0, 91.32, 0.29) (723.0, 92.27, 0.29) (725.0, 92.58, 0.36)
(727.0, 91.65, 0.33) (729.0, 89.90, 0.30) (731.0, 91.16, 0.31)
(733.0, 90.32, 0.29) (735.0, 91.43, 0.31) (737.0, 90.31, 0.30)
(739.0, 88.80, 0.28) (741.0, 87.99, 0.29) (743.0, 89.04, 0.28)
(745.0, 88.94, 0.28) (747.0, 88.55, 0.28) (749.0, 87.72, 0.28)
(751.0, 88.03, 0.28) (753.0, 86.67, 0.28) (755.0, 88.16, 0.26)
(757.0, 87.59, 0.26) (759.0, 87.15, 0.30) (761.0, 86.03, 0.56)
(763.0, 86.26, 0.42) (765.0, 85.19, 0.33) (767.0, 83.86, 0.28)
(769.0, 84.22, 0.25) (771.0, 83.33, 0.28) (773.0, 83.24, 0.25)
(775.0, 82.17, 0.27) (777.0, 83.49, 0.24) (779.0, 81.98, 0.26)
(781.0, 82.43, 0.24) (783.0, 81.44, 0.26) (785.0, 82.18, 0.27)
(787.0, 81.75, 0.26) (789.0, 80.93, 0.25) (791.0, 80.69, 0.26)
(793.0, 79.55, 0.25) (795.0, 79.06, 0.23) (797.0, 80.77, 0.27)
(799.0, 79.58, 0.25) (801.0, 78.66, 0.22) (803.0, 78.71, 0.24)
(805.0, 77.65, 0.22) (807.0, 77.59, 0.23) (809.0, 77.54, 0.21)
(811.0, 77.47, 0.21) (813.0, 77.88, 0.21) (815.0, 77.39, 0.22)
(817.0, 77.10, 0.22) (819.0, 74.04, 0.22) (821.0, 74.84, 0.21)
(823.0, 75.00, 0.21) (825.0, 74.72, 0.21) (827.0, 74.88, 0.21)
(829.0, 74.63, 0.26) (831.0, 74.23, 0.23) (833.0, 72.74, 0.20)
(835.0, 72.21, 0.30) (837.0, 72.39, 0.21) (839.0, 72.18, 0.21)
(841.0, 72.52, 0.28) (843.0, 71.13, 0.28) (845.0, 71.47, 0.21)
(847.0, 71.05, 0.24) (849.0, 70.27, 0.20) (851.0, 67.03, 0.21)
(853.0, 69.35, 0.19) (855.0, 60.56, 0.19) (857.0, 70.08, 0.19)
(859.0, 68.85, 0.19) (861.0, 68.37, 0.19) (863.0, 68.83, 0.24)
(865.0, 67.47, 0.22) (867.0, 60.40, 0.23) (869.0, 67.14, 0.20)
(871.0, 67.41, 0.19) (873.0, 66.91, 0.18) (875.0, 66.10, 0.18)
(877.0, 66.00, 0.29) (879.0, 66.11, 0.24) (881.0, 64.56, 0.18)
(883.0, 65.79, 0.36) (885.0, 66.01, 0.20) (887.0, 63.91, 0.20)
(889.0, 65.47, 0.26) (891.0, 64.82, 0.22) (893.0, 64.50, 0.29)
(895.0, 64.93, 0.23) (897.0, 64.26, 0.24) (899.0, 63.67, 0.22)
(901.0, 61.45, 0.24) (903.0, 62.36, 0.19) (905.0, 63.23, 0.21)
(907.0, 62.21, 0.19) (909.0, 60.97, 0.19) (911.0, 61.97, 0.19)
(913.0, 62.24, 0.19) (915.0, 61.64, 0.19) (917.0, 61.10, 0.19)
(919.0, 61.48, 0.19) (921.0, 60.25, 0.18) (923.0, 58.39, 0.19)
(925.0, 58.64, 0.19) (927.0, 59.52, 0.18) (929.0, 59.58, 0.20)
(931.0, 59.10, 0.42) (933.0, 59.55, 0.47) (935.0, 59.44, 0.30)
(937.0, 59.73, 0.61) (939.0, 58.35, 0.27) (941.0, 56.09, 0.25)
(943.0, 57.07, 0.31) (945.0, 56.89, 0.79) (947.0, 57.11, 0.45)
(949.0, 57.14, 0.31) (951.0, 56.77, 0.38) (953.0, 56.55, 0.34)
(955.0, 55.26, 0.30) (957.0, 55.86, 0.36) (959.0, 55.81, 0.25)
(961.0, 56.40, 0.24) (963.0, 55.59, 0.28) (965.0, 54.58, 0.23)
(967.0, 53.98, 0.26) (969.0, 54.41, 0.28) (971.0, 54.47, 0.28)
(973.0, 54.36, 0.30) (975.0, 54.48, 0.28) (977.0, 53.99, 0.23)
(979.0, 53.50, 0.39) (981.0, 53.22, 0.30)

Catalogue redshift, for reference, 0.000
